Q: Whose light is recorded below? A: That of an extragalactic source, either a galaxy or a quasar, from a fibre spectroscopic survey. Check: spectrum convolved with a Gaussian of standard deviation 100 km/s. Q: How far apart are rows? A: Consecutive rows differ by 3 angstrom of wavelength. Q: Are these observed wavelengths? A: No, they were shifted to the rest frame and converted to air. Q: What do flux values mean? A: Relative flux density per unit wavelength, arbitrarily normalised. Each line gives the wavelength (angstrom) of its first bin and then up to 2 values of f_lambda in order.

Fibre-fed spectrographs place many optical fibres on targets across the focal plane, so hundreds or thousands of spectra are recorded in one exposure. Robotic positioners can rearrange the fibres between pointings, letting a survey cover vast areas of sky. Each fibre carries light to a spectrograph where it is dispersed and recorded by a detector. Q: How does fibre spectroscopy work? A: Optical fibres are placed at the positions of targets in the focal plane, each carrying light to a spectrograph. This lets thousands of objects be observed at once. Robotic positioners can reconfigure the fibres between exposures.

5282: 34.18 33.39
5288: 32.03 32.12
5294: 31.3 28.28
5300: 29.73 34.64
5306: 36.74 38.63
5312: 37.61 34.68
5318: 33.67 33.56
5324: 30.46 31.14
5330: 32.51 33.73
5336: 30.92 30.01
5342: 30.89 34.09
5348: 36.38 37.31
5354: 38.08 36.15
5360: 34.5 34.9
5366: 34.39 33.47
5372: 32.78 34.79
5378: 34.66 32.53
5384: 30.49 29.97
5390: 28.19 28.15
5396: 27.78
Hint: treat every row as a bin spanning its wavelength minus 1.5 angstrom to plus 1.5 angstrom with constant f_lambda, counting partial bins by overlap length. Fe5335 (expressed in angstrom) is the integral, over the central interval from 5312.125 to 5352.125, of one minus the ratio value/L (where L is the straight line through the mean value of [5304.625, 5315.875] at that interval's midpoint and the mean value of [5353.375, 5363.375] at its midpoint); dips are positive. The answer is 3.7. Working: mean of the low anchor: 37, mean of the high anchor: 35.8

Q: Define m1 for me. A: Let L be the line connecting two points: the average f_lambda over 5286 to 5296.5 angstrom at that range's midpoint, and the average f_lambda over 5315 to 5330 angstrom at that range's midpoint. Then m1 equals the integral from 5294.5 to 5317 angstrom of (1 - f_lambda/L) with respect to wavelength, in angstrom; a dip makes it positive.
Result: -1.5 angstrom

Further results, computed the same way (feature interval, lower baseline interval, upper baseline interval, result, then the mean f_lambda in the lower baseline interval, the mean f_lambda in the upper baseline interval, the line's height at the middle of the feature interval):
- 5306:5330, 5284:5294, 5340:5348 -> -1.18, 32.3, 33.1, 32.7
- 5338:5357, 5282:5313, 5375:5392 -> -1.46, 33.4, 31.4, 32.2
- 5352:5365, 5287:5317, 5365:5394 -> -1.40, 33.6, 32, 32.4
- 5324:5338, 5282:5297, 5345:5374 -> 0.87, 32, 35.3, 33.9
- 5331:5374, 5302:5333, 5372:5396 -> -1.95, 34.3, 31.1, 32.6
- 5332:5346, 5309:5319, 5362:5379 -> 1.33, 35.9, 34.1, 35.1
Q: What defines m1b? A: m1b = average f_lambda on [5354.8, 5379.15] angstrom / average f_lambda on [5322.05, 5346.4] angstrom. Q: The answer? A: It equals 1.1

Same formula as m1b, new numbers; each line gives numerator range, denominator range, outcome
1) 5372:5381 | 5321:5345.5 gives 1.07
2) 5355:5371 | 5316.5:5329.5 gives 1.08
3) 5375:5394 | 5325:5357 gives 0.92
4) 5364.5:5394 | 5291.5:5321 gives 0.95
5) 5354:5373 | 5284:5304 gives 1.10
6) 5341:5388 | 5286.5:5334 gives 1.03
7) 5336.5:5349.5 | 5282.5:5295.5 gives 1.01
